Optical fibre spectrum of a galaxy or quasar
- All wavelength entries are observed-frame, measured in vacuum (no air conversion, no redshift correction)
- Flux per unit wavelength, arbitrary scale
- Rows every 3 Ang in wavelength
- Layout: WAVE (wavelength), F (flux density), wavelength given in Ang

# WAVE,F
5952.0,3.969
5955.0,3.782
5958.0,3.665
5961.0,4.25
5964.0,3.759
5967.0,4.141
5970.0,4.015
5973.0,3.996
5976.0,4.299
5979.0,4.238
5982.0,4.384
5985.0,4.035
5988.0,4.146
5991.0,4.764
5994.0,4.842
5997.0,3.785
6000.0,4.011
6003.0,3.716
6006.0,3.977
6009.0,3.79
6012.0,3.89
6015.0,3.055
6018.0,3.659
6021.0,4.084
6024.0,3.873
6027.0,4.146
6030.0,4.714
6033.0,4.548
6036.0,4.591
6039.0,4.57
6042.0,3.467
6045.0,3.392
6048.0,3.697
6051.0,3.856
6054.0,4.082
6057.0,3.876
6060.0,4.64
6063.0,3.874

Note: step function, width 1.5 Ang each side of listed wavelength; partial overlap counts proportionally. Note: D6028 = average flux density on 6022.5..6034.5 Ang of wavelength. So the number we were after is 4.32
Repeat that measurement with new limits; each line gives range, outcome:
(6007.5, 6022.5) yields 3.7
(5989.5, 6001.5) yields 4.35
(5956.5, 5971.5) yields 3.97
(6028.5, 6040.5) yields 4.61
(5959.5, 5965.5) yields 4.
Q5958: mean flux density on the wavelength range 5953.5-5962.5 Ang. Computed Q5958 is 3.9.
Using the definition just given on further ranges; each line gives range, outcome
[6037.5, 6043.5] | 4.02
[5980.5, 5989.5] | 4.19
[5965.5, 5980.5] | 4.14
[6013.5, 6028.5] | 3.76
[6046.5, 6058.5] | 3.88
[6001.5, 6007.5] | 3.85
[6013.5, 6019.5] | 3.36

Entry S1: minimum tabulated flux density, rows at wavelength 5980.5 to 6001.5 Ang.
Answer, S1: 3.785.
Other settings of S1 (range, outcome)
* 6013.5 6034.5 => 3.055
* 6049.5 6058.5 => 3.856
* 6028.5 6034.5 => 4.548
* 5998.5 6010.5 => 3.716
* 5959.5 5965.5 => 3.759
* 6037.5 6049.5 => 3.392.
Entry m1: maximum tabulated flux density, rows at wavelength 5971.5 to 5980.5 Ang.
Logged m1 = 4.299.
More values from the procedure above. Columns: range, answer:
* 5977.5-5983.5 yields 4.384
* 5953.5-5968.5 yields 4.25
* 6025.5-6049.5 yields 4.714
